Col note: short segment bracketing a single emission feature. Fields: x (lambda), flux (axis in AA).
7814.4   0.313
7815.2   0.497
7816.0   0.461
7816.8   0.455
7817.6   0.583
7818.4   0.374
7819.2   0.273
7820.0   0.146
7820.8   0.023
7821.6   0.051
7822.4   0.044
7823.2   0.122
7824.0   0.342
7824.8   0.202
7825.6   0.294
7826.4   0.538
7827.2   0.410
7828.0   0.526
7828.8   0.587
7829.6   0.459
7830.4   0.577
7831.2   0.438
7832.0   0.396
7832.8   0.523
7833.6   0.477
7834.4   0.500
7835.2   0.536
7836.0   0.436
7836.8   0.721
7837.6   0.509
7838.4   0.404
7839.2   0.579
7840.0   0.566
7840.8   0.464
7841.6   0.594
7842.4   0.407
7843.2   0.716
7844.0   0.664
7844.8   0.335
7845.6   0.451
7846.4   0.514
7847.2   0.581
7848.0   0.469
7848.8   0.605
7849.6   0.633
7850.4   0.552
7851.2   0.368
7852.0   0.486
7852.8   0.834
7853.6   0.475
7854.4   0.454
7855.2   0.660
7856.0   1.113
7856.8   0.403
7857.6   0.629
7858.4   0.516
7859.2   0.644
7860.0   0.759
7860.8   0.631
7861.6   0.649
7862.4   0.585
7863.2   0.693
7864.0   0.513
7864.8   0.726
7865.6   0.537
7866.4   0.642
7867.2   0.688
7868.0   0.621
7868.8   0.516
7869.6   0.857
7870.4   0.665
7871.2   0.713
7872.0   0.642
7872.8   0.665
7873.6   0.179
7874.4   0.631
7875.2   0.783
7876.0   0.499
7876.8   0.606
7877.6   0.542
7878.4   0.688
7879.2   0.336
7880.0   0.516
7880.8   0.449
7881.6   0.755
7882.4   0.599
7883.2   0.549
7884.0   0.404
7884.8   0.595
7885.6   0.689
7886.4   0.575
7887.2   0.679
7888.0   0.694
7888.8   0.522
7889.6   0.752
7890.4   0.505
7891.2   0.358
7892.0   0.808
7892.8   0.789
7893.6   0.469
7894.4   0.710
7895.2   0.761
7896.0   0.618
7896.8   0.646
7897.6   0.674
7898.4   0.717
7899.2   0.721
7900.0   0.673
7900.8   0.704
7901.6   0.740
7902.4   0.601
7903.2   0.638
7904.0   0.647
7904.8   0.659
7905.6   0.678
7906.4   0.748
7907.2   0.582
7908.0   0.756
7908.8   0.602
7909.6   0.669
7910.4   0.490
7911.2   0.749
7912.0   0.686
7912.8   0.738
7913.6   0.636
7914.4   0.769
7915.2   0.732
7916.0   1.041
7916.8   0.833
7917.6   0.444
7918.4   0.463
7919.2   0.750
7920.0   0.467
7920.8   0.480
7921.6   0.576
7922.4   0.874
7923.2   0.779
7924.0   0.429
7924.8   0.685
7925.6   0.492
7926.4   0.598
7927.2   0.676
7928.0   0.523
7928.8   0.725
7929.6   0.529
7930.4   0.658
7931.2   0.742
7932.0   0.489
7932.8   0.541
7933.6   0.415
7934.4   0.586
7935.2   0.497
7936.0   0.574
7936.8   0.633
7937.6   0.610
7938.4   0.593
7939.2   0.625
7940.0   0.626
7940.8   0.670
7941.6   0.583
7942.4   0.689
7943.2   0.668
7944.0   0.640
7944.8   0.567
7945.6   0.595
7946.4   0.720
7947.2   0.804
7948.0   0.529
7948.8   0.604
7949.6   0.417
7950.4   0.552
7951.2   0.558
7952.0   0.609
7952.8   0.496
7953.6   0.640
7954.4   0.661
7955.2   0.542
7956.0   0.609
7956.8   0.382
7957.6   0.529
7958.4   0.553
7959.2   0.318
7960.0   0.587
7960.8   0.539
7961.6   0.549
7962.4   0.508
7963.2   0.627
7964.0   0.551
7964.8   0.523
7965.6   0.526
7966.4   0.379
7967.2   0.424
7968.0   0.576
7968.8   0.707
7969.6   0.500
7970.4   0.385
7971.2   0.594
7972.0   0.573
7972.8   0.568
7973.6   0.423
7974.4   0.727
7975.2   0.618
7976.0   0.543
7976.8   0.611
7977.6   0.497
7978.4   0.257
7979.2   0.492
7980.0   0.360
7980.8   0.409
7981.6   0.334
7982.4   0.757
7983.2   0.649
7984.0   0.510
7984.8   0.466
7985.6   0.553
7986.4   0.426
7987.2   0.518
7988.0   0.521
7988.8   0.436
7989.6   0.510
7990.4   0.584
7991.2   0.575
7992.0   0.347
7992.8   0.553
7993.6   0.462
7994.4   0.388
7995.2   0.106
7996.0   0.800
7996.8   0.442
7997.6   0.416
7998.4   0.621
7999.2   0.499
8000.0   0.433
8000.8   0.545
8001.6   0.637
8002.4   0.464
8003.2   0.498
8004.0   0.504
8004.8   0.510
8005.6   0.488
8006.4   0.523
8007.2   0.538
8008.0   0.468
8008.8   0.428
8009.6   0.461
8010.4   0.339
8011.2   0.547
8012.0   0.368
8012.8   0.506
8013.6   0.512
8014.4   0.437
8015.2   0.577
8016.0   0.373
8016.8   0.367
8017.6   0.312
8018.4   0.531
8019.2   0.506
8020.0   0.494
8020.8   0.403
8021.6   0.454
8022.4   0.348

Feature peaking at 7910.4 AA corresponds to Mg II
